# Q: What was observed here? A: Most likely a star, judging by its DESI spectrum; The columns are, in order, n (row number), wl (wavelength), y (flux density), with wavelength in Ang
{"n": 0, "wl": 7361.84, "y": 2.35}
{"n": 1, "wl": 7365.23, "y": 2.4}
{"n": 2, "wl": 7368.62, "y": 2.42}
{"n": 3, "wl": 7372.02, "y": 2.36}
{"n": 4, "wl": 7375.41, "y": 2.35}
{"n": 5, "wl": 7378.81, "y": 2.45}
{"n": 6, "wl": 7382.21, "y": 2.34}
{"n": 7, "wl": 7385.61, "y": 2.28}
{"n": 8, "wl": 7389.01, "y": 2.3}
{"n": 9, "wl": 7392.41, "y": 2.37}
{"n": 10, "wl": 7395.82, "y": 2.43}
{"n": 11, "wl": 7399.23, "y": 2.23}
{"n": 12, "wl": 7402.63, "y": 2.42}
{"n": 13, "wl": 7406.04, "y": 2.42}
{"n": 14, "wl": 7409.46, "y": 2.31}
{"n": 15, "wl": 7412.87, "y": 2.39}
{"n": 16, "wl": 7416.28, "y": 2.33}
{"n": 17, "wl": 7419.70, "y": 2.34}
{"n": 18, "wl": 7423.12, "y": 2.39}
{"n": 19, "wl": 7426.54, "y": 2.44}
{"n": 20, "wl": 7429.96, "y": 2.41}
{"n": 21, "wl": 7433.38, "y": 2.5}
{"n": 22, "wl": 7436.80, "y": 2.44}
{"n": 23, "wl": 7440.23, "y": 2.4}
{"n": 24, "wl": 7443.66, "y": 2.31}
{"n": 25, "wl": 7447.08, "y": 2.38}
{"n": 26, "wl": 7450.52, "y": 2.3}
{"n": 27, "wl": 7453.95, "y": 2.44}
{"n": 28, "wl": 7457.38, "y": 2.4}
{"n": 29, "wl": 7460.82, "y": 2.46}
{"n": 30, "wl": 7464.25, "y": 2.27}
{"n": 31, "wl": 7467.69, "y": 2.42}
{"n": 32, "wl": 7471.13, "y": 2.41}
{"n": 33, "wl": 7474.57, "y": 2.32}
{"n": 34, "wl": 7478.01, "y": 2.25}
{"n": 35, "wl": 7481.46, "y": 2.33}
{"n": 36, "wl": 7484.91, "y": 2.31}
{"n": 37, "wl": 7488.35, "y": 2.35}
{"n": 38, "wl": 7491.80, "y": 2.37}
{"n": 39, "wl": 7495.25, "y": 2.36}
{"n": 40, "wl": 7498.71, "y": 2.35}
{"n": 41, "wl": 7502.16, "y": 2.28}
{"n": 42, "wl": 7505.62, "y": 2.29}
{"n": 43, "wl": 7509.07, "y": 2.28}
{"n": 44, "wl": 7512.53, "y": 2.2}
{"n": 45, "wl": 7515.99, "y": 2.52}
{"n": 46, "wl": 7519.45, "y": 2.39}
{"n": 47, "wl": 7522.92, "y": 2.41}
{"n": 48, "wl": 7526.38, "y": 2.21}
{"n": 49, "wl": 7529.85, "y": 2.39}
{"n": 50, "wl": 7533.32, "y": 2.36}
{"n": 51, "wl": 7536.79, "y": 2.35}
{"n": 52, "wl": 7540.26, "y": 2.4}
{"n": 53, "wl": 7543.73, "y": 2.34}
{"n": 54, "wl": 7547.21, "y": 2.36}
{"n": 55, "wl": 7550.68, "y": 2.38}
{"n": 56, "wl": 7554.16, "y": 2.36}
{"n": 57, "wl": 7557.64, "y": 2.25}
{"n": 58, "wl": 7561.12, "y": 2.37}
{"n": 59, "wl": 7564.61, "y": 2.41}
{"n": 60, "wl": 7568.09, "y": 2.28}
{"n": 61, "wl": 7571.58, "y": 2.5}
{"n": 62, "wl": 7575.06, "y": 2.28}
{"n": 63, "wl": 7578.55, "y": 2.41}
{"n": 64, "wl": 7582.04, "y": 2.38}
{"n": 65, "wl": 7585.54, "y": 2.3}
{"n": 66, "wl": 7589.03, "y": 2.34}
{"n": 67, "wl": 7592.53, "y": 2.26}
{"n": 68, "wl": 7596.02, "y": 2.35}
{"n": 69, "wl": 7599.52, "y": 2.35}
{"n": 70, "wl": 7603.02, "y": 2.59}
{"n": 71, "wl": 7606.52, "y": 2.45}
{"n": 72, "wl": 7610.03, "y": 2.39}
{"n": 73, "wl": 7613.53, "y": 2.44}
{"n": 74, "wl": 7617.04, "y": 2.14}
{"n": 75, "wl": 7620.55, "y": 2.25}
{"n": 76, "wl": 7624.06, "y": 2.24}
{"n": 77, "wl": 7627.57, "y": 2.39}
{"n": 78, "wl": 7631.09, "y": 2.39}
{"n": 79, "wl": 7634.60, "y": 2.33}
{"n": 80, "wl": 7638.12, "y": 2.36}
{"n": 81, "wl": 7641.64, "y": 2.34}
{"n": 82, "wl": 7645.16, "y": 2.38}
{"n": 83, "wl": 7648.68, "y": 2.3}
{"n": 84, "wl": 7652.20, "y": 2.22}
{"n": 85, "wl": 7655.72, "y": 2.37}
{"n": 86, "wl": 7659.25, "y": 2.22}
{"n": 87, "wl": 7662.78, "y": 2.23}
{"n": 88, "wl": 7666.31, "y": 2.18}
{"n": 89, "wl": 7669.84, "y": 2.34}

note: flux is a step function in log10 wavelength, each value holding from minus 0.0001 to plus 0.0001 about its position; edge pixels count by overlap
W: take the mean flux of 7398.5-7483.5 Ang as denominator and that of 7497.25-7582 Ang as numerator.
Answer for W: 0.99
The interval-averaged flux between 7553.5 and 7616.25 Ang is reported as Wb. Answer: 2.37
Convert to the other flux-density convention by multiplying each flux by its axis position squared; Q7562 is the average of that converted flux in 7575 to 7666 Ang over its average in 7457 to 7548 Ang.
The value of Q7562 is 1.0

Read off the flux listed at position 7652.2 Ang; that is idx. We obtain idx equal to 2.22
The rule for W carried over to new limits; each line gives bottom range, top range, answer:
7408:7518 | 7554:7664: 0.99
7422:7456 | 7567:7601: 0.98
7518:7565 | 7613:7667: 0.98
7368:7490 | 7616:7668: 0.97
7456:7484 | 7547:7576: 1.00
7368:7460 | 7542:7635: 0.99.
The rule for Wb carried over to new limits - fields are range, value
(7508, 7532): 2.34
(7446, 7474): 2.38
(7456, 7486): 2.35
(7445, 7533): 2.35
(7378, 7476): 2.38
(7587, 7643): 2.35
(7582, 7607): 2.37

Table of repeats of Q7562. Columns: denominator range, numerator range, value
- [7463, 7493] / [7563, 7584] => 1.04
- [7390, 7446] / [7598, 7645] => 1.05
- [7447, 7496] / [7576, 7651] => 1.04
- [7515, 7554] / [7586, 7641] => 1.01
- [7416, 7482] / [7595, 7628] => 1.03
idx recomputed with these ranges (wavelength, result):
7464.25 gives 2.27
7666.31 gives 2.18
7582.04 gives 2.38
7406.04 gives 2.42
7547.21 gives 2.36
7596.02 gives 2.35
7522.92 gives 2.41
